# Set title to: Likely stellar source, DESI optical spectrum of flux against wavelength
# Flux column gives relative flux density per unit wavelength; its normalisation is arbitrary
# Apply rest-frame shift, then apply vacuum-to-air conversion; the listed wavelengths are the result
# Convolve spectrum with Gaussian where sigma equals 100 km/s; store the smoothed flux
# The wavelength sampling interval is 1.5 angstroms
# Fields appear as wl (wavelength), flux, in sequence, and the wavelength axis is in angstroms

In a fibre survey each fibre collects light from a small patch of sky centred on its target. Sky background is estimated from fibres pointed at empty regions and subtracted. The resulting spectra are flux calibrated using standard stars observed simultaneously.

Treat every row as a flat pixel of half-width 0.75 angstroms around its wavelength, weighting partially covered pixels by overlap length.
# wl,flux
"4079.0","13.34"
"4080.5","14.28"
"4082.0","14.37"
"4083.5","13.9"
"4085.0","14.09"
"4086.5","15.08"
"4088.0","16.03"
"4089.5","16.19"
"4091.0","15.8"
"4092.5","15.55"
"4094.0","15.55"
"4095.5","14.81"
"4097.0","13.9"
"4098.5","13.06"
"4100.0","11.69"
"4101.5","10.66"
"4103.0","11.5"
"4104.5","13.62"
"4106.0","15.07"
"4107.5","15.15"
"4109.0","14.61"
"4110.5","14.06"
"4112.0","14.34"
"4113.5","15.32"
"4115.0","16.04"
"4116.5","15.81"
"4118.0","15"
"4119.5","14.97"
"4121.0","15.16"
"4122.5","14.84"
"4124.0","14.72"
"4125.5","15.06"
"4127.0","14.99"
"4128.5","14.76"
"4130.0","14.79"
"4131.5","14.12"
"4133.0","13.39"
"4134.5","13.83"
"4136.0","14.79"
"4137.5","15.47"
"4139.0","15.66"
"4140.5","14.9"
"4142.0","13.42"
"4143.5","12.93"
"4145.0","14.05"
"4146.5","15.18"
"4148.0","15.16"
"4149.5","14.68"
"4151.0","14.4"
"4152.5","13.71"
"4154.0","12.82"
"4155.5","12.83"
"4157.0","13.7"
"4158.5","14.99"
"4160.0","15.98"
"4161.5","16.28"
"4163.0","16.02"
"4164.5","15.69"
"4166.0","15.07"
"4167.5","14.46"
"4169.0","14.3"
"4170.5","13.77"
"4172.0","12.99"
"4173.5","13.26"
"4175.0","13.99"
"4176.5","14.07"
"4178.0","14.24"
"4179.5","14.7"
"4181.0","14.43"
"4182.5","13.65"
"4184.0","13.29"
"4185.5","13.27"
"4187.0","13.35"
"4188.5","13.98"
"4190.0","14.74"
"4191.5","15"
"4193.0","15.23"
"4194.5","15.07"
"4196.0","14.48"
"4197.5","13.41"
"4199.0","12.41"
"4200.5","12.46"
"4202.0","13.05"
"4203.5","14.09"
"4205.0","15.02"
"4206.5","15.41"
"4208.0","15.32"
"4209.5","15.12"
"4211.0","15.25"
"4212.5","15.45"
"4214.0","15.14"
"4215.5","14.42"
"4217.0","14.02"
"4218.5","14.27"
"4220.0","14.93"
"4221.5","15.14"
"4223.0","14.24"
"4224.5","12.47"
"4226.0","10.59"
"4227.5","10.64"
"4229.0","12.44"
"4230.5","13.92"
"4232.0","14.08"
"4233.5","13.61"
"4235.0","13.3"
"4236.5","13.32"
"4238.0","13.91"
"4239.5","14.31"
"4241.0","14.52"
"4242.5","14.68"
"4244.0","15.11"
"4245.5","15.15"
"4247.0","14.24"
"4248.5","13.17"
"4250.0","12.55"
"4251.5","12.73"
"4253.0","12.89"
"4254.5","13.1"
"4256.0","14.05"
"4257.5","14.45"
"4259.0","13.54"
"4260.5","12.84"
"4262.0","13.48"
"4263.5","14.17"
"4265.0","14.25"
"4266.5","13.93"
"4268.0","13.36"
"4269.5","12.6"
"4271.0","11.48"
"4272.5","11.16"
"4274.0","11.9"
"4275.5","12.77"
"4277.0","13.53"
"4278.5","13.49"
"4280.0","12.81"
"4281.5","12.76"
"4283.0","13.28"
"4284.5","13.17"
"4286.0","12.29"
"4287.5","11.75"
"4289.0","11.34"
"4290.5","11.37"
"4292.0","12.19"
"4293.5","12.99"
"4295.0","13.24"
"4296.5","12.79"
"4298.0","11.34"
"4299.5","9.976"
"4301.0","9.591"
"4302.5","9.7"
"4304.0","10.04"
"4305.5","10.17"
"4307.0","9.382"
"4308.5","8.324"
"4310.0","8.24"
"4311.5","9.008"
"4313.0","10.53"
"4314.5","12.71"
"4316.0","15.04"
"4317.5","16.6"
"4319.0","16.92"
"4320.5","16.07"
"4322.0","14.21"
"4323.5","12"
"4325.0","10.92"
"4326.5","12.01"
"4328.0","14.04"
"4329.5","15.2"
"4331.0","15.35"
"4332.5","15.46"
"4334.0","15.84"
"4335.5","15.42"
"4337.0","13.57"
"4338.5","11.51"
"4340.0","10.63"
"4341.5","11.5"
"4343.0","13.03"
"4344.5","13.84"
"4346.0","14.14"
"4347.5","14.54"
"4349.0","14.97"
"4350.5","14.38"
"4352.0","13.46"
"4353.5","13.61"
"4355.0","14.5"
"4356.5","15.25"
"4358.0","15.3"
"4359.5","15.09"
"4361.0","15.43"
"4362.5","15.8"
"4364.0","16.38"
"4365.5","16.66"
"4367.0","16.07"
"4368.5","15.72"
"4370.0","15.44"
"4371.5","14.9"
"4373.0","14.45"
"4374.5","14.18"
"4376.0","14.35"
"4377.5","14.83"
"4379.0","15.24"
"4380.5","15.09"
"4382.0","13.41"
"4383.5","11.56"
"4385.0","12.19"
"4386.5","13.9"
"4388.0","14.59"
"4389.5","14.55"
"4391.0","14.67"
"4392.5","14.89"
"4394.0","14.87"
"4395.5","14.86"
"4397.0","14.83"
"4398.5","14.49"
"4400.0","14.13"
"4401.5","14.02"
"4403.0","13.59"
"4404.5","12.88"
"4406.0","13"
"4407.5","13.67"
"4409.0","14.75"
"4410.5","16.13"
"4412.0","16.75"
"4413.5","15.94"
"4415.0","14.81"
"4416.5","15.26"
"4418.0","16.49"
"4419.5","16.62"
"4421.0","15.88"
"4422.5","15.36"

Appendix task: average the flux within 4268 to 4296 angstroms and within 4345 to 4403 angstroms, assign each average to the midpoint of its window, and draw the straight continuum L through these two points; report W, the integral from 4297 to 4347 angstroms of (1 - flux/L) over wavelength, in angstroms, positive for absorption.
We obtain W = 3.5 angstroms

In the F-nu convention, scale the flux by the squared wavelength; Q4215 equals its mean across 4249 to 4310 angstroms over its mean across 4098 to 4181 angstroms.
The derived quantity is 0.91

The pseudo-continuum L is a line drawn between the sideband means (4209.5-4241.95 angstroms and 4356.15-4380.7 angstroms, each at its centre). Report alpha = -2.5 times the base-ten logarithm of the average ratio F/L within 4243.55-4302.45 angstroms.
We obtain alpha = 0.12 mag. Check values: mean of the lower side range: 13.8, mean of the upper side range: 15.3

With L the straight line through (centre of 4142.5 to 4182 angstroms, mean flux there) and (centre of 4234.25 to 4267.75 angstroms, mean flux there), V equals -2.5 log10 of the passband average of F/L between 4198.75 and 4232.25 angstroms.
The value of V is 0.01 mag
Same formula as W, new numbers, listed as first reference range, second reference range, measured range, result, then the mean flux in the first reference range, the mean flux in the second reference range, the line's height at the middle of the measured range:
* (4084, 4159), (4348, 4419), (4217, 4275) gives 4.5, 14.4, 14.7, 14.6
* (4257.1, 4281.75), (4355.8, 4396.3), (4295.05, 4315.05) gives 5.0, 13.1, 14.8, 13.7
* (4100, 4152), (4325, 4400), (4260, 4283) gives 2.3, 14.4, 14.4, 14.4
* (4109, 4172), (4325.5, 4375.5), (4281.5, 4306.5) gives 5.0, 14.6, 14.5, 14.5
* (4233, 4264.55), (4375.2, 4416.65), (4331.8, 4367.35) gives -0.5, 13.8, 14.4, 14.2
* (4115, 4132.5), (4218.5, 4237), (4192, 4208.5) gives -0.6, 15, 13.3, 13.7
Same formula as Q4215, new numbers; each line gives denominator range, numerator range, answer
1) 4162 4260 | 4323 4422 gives 1.11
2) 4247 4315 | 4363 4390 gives 1.26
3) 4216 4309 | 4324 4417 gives 1.18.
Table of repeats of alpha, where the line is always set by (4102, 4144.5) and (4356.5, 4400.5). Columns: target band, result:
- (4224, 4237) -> 0.155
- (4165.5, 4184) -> 0.043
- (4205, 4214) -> -0.047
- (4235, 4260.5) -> 0.065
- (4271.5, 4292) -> 0.183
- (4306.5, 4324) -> 0.180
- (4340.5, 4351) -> 0.081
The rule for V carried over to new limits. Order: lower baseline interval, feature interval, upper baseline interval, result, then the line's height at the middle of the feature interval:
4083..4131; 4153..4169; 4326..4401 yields -0.016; 14.5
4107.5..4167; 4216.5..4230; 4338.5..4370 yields 0.111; 14.6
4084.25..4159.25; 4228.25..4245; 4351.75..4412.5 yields 0.044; 14.5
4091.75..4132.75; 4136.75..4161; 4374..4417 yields 0.001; 14.4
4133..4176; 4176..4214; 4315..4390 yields 0.010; 14.4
